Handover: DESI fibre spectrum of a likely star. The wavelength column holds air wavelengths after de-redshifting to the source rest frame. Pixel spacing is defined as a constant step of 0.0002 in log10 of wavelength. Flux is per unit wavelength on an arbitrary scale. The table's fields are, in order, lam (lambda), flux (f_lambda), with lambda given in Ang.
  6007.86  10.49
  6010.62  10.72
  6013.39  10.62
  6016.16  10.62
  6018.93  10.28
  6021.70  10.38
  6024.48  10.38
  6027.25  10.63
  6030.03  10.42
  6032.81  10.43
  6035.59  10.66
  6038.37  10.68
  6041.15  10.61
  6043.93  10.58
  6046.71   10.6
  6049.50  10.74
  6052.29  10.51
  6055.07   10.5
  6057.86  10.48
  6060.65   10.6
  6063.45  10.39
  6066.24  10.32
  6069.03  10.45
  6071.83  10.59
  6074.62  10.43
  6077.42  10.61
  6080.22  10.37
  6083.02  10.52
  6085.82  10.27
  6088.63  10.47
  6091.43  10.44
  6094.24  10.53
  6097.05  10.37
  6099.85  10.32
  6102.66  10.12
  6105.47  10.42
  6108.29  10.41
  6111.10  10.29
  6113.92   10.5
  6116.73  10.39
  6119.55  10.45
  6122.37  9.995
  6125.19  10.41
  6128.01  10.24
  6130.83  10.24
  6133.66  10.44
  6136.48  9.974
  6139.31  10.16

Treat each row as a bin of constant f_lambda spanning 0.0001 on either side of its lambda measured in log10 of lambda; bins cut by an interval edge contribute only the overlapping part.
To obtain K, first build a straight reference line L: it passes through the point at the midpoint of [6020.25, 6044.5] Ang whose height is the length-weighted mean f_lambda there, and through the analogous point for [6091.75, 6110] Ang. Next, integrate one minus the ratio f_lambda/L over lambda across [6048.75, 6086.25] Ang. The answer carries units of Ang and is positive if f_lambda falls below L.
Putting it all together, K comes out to -0.2 Ang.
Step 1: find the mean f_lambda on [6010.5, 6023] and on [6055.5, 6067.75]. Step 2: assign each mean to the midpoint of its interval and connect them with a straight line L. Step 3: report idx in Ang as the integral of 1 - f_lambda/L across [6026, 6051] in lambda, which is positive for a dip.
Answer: -0.3 Ang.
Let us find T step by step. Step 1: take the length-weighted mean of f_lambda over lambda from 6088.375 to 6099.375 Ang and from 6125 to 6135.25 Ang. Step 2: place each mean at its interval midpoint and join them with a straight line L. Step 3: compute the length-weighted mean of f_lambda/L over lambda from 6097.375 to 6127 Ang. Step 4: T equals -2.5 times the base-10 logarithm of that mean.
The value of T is 0.005 mag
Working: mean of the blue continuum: 10.4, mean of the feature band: 10.3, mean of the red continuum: 10.3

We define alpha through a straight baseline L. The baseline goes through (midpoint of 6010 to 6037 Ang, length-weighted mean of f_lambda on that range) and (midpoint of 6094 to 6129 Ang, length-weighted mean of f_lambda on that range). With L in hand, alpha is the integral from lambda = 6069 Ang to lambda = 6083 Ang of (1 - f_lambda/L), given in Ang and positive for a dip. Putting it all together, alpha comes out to -0.12 Ang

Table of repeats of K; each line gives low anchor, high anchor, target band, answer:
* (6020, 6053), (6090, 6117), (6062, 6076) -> 0.04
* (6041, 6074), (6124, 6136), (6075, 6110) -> 0.06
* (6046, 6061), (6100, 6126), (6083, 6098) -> -0.01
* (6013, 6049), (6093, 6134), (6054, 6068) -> 0.01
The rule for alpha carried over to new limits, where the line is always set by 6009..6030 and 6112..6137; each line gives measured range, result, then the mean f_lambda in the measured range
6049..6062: -0.14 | 10.6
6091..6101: -0.05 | 10.4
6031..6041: -0.10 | 10.6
